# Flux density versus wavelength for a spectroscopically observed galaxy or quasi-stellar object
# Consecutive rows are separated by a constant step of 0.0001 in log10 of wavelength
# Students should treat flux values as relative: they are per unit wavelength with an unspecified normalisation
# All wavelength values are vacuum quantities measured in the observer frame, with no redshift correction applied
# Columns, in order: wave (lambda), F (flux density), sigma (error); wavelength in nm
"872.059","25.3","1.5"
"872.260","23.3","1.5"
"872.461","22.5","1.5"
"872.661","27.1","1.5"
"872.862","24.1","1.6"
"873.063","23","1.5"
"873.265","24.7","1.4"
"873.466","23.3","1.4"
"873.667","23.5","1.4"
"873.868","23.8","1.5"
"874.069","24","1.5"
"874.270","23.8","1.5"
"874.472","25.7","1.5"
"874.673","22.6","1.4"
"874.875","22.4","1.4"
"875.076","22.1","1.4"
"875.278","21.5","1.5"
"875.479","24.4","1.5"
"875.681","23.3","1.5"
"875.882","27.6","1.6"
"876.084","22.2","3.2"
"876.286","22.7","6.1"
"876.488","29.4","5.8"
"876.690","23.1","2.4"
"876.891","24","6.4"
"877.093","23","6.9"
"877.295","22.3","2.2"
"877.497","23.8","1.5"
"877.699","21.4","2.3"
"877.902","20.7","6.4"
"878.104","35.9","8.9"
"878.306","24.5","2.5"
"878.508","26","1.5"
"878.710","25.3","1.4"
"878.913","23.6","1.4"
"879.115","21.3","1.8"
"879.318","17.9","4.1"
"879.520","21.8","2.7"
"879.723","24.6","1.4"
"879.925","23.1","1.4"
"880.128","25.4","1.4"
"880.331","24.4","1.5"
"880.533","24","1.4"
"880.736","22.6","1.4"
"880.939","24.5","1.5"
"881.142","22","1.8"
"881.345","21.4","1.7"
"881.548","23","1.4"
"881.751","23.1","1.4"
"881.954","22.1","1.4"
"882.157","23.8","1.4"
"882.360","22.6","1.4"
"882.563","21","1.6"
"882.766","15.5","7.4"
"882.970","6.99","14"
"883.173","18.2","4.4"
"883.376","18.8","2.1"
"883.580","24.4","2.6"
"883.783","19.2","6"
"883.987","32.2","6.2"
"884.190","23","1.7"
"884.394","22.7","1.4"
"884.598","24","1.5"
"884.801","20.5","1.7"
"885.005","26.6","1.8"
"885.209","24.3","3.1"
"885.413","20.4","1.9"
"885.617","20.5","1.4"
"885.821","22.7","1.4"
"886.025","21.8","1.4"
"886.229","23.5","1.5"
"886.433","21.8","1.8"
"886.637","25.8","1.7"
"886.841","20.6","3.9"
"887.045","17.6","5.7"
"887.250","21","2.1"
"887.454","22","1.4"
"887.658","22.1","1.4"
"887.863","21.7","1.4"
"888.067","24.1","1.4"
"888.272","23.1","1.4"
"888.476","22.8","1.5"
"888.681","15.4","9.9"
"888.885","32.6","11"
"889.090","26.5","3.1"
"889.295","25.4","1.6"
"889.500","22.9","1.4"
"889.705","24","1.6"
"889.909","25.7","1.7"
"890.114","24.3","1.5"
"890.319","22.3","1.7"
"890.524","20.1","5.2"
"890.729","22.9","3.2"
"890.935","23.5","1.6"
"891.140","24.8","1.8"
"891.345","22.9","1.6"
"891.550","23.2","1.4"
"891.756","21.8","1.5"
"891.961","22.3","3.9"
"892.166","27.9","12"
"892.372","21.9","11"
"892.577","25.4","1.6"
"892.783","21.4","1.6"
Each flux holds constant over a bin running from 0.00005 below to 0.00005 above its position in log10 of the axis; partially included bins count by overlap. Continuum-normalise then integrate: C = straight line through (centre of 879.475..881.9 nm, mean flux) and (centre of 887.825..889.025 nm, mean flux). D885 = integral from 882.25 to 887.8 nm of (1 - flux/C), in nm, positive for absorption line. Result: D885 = 0.46 nm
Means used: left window 23.3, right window 23.5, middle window 21.5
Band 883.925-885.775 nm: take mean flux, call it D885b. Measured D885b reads 23.6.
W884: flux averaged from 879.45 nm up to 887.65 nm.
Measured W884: 22.1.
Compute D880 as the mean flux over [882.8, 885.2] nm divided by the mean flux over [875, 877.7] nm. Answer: 0.90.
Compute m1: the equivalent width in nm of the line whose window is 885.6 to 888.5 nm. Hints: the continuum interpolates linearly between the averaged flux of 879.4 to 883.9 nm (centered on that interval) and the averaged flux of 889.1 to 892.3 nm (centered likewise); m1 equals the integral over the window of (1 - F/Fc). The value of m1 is 0.09 nm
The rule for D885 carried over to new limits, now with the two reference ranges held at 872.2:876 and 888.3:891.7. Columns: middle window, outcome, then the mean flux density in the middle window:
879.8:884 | 0.38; 21.6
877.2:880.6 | -0.02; 23.9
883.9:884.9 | -0.03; 24.4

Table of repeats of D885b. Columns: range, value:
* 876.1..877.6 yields 23.9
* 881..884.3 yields 21.1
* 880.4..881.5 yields 23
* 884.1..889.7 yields 22.8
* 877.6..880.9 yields 23.9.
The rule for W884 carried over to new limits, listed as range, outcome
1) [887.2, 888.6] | 22.3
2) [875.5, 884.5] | 22.9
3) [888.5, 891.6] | 23.8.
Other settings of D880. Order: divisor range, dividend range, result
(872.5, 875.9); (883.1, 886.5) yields 0.95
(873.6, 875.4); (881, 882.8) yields 0.94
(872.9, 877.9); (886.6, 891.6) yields 0.98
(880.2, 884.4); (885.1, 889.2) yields 1.04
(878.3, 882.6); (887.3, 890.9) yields 1.01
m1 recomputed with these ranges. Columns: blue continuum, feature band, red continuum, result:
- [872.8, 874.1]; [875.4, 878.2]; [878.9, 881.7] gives -0.15 nm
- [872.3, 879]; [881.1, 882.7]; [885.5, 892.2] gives 0.09 nm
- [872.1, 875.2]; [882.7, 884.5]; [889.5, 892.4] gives 0.26 nm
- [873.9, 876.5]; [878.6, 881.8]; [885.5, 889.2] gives 0.04 nm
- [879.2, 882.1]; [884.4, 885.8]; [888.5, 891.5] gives 0.03 nm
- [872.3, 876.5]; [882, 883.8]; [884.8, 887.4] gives 0.29 nm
